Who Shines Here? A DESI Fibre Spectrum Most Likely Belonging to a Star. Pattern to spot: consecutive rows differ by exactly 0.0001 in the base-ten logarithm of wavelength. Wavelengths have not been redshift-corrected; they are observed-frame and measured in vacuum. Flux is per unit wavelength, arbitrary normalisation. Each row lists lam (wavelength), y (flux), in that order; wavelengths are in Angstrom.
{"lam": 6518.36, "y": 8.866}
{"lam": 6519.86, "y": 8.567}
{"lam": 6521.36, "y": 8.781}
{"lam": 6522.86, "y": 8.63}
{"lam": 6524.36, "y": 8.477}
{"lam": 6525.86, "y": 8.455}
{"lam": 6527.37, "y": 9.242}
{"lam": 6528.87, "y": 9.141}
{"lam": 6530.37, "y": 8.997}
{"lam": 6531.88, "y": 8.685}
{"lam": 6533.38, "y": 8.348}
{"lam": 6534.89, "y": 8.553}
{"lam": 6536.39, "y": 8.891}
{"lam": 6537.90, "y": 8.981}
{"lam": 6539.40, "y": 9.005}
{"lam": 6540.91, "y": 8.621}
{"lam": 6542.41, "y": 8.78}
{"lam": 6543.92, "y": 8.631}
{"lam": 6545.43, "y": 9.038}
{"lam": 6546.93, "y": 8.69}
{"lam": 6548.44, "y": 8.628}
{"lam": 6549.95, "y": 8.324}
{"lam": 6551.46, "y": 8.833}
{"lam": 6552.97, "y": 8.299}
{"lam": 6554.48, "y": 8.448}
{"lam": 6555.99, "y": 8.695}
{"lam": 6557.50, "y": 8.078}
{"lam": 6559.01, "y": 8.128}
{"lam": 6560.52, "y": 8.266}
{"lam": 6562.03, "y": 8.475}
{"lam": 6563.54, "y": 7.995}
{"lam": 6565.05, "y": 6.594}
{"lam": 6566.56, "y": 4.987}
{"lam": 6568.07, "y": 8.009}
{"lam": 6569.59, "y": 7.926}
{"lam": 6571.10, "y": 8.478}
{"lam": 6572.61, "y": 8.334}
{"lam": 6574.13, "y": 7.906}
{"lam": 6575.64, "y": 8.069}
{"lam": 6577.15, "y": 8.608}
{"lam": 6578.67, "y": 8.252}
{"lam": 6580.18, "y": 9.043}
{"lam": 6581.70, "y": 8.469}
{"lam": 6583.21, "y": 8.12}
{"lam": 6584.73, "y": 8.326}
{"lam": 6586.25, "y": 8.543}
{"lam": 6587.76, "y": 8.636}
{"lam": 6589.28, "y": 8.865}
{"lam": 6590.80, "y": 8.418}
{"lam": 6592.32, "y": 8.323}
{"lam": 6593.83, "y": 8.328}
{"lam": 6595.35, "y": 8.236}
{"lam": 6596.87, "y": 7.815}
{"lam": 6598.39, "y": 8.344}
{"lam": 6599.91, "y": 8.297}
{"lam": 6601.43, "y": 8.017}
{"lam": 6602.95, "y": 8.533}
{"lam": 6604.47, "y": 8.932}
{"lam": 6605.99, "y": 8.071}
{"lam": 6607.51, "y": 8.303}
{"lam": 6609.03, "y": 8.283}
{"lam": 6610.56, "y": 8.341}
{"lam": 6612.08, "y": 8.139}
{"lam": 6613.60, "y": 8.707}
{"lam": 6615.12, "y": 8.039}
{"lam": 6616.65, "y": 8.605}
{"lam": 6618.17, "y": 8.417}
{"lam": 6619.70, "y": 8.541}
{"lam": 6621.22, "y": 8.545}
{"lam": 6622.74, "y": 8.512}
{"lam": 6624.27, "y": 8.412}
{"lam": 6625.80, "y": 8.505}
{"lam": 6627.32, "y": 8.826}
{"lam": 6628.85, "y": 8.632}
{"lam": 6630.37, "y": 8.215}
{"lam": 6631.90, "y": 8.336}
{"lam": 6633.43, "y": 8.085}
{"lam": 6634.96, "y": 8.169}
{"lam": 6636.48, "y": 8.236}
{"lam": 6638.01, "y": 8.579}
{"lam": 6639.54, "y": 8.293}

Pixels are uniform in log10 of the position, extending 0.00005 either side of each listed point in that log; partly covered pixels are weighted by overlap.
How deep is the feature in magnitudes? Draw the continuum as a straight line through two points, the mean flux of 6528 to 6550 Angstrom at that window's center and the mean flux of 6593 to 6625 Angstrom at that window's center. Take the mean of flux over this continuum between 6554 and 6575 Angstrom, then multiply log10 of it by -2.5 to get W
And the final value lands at 0.10 mag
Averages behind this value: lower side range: 8.77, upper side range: 8.35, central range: 7.87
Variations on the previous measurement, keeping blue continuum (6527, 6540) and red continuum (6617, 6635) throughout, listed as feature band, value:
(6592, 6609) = 0.03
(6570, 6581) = 0.04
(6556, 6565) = 0.08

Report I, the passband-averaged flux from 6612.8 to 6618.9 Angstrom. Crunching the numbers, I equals 8.44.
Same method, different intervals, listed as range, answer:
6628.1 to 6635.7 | 8.29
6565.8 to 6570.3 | 6.96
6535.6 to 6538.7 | 8.95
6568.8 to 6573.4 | 8.23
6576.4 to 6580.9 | 8.63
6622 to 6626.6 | 8.47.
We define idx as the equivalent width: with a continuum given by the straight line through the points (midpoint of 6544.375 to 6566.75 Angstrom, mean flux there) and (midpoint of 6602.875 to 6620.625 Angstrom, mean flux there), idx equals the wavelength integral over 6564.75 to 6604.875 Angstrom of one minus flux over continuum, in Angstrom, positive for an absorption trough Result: 0.6 Angstrom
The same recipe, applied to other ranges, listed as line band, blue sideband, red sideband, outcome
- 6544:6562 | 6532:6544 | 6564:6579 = -0.5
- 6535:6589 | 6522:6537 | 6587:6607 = 1.5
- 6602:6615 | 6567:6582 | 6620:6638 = -0.1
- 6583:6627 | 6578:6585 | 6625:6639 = 0.2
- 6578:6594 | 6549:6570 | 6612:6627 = -0.6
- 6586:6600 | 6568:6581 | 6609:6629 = 0.0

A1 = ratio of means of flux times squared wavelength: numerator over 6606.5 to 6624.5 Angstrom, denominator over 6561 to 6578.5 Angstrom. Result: 1.09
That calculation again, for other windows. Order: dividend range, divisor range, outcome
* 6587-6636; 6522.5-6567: 1.01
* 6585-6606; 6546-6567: 1.05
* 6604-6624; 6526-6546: 0.98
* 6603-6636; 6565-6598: 1.05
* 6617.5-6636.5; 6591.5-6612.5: 1.02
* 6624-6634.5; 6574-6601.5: 1.02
